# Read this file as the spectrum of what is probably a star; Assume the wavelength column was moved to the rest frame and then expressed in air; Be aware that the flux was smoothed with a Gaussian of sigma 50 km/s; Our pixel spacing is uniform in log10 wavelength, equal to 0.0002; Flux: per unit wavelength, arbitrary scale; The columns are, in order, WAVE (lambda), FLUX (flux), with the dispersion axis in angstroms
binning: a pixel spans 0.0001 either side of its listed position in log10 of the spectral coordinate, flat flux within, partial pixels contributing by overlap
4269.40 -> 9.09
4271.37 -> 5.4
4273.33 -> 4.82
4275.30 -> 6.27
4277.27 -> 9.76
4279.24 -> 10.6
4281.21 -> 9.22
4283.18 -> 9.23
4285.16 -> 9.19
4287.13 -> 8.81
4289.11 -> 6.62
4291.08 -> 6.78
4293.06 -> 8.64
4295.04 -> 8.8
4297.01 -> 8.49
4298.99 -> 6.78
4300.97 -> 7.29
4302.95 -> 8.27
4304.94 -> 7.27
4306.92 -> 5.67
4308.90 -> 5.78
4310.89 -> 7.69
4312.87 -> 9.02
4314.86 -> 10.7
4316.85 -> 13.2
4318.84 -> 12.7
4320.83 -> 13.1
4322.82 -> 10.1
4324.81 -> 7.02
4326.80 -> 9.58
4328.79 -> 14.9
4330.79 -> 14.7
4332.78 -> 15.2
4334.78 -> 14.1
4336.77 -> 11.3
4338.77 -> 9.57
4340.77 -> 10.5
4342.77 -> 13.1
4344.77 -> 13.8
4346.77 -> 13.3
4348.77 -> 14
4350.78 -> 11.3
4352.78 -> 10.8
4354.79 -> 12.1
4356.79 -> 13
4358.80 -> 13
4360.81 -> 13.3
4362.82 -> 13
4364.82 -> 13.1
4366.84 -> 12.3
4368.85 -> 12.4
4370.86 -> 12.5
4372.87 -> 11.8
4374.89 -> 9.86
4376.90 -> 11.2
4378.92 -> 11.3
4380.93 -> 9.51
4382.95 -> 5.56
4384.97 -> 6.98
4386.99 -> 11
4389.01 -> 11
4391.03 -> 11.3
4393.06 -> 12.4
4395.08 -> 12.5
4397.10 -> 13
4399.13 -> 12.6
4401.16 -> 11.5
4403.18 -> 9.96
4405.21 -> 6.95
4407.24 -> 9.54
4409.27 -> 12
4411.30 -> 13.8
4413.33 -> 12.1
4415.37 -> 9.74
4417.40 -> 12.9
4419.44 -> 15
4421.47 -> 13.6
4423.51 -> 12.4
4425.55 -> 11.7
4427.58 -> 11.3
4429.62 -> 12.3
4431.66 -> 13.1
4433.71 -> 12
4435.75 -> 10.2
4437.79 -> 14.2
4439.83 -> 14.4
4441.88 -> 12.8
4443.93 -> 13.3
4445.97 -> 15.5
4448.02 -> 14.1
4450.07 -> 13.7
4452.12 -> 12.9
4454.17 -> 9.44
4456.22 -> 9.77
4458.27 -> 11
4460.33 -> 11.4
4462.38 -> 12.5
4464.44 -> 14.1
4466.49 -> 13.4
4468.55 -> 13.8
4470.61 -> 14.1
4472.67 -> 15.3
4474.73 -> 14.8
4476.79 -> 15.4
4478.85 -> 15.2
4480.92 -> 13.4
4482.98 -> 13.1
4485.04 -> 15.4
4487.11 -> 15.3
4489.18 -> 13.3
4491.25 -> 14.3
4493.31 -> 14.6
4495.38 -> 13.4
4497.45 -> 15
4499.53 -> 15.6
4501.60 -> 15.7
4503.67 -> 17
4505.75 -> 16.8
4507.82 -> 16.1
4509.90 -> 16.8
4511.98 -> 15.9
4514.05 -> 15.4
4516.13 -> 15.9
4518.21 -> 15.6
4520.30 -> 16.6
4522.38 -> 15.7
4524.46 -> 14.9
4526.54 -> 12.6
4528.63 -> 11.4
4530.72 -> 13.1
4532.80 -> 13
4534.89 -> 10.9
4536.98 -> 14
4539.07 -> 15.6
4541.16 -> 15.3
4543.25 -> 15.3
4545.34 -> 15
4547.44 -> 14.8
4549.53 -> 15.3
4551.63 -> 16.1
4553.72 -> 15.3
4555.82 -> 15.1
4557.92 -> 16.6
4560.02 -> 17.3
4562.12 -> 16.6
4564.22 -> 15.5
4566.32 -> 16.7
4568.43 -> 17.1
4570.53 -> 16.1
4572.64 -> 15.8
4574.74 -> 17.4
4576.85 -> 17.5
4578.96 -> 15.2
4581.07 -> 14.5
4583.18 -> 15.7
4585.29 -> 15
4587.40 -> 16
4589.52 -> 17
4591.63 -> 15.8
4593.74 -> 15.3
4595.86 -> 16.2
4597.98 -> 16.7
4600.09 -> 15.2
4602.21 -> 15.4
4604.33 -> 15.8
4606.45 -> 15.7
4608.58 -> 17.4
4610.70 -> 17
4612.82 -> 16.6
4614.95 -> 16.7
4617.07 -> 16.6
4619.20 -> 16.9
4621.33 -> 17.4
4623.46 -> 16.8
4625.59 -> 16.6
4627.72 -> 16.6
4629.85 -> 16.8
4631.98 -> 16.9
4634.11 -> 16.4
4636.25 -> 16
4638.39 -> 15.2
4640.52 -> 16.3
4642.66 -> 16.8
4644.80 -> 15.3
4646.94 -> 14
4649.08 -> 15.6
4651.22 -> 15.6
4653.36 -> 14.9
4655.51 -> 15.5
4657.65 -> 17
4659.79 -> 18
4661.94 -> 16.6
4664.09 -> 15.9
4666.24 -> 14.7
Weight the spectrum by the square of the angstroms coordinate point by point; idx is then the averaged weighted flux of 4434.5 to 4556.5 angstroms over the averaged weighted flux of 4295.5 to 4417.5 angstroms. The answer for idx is 1.38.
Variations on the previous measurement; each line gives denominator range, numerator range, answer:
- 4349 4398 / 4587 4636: 1.59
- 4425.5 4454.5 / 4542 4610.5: 1.32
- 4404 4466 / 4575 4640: 1.43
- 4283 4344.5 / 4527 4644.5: 1.81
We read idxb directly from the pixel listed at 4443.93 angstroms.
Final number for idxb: 13.3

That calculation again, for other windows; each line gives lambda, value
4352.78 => 10.8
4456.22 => 9.77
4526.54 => 12.6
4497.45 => 15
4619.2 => 16.9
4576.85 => 17.5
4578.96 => 15.2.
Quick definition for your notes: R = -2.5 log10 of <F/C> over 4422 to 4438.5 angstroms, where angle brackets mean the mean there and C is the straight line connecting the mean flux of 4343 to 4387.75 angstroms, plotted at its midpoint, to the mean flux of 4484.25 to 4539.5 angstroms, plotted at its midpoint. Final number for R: 0.08 mag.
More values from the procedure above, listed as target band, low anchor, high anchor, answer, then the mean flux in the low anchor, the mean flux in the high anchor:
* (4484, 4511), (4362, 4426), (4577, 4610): -0.12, 11.4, 15.9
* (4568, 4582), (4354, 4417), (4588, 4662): -0.07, 11.3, 16.2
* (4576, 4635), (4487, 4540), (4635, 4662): -0.05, 14.8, 15.9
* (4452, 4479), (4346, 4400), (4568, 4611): 0.04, 11.6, 16.1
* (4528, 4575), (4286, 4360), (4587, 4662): -0.02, 10.5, 16.2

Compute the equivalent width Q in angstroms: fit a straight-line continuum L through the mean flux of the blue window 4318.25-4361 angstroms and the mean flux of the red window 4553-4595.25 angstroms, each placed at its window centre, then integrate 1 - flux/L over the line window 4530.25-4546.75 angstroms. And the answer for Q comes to 1.5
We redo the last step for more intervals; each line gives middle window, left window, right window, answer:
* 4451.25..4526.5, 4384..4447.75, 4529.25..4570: -3.5 angstroms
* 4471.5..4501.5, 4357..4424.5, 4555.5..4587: -1.4 angstroms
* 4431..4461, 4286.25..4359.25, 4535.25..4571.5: 1.6 angstroms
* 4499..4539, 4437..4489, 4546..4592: -0.2 angstroms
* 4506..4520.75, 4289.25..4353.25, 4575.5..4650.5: -2.0 angstroms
